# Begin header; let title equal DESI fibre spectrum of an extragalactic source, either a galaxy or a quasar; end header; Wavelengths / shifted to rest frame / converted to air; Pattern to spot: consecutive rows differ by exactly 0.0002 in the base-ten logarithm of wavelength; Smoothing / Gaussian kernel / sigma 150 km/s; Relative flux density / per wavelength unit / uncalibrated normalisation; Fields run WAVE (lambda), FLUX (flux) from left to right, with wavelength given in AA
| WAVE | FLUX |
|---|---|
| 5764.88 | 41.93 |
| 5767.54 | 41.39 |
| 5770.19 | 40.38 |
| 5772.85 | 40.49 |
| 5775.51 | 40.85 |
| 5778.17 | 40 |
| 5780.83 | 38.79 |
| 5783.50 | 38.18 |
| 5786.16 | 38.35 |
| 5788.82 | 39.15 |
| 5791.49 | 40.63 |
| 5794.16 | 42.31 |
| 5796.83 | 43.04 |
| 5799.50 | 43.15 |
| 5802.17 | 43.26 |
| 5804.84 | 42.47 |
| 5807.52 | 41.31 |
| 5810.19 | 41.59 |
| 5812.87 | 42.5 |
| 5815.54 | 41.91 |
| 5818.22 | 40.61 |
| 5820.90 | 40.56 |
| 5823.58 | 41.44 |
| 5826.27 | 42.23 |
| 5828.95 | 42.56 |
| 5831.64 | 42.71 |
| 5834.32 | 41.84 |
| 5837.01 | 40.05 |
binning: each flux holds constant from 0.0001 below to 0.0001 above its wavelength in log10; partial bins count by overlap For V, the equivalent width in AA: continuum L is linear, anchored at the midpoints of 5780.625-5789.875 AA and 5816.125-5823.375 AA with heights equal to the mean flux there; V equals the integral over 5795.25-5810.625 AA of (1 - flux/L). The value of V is -1.1 AA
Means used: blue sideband 38.6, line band 42.5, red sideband 40.9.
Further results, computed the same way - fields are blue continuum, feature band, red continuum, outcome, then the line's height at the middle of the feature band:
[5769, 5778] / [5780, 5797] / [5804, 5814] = 0.5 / 41.1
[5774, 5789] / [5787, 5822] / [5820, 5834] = -0.9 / 40.6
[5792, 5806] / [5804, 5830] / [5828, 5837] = 0.4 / 42.3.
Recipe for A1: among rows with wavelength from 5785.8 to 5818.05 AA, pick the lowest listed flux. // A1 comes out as 38.35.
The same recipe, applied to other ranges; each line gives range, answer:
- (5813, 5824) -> 40.56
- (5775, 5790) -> 38.18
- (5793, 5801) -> 42.31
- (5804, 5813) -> 41.31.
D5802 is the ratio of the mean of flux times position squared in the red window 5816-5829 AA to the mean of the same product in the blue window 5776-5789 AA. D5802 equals 1.08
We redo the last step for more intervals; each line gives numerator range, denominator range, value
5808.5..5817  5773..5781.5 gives 1.06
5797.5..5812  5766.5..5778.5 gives 1.05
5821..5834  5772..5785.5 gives 1.08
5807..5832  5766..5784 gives 1.06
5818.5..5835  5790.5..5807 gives 0.99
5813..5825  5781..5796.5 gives 1.05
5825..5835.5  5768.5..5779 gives 1.07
